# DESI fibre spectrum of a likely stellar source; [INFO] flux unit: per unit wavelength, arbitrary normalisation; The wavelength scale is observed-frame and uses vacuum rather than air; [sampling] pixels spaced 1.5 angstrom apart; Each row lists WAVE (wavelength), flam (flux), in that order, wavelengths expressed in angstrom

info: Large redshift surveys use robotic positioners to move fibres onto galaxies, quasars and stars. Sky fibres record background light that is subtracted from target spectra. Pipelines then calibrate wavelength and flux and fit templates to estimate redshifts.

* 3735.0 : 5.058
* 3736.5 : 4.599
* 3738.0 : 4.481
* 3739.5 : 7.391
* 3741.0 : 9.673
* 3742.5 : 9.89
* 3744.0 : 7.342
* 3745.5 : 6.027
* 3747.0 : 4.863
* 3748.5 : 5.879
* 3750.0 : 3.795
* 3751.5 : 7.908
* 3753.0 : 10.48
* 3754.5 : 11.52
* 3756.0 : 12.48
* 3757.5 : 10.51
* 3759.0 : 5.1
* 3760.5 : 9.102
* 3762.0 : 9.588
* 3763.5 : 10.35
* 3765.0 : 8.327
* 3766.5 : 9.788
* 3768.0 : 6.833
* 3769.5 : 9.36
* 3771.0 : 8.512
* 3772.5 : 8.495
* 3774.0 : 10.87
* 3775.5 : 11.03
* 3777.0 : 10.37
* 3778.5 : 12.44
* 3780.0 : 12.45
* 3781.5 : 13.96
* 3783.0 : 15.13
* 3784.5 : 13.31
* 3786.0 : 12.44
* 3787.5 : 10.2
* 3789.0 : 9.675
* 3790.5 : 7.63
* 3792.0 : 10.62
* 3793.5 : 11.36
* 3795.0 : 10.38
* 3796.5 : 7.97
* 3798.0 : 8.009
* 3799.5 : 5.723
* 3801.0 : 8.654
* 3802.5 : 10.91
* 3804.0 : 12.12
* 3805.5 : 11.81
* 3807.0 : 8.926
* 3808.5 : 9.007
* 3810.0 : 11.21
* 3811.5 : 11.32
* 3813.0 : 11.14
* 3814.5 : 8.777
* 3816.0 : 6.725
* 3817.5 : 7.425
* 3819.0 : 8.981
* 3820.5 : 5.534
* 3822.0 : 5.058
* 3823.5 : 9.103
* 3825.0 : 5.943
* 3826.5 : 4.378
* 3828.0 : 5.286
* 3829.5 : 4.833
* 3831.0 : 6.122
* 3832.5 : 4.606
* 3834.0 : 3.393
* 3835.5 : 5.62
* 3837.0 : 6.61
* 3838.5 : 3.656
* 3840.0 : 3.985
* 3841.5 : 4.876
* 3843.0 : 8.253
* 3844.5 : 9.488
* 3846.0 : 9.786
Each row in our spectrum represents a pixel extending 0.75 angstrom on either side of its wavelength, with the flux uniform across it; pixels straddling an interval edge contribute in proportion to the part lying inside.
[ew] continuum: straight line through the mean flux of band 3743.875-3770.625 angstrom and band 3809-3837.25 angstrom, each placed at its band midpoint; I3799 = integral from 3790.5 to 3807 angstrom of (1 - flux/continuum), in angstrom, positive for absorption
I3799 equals -4.8 angstrom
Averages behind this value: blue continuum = 8.32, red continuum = 6.97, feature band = 9.62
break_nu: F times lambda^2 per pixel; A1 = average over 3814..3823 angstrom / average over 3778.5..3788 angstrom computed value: 0.6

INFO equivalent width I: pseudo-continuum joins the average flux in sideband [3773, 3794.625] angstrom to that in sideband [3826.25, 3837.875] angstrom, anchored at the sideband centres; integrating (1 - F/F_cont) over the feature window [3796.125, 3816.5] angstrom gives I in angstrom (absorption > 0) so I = -2.7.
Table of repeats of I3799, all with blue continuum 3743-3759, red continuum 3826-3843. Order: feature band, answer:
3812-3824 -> -4.9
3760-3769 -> -1.8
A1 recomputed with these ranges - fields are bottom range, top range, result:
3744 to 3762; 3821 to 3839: 0.70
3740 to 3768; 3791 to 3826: 1.09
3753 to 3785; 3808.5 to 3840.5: 0.66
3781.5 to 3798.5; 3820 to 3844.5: 0.53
